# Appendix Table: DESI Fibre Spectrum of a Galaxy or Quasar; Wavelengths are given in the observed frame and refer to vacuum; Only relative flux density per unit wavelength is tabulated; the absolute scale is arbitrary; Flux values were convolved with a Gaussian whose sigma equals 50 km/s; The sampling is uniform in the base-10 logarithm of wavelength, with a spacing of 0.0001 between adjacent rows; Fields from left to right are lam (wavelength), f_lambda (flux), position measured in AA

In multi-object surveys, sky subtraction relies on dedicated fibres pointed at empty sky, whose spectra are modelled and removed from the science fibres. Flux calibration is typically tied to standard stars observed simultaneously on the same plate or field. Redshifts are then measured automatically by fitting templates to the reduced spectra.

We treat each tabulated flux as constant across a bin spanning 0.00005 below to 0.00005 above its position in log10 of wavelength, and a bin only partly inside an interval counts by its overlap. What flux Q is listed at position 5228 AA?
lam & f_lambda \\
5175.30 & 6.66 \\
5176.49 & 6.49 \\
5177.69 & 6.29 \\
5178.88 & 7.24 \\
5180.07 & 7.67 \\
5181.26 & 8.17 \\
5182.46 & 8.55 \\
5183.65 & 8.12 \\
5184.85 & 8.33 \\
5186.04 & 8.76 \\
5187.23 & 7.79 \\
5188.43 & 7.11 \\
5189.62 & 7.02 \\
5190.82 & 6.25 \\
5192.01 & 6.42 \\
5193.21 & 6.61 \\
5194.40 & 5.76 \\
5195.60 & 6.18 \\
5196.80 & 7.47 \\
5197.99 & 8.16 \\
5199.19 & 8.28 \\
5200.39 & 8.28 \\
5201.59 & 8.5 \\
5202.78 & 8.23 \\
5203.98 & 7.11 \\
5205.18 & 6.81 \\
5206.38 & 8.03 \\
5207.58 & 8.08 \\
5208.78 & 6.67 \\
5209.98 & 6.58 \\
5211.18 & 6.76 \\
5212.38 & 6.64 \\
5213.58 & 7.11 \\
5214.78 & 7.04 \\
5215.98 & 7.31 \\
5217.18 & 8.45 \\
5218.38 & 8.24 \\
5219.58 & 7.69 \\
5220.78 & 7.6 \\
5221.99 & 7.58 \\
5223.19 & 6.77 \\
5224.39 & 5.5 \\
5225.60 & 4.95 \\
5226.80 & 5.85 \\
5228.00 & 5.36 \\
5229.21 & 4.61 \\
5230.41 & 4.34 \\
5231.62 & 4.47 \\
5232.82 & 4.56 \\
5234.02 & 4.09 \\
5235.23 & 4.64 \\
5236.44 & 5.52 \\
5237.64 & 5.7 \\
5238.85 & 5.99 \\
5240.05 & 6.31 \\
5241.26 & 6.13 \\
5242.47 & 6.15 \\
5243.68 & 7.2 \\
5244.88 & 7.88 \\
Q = 5.36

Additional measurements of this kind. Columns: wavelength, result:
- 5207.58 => 8.08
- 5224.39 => 5.5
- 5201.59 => 8.5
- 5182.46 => 8.55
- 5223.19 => 6.77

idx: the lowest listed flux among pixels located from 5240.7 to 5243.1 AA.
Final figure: 6.13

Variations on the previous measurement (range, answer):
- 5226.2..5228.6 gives 5.36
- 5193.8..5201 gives 5.76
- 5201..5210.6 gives 6.58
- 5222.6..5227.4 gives 4.95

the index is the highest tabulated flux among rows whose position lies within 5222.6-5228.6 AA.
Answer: 6.77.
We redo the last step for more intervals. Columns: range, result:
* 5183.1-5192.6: 8.76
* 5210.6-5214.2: 7.11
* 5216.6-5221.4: 8.45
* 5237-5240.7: 6.31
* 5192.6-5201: 8.28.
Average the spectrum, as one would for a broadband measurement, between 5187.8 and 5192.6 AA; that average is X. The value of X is 6.71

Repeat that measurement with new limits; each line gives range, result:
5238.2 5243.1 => 6.14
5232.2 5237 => 4.69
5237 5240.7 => 6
